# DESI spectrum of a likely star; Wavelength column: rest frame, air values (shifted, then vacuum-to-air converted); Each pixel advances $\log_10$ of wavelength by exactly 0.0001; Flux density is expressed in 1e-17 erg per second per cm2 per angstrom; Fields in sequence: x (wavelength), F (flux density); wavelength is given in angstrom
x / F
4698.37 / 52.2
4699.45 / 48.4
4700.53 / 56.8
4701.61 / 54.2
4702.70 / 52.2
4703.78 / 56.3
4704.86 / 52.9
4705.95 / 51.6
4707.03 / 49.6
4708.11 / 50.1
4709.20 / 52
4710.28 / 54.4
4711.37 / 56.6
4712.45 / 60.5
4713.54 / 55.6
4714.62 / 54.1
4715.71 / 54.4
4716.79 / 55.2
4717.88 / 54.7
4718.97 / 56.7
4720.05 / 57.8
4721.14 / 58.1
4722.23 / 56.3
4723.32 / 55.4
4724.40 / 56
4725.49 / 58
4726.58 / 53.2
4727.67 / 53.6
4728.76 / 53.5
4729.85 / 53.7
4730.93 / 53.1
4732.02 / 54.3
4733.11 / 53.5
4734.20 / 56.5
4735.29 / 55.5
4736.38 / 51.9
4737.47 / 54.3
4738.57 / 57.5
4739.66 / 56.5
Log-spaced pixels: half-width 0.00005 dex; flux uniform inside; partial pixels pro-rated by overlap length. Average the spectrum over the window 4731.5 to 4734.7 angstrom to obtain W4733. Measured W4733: 54.7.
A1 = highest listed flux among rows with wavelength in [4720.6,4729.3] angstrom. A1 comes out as 58.1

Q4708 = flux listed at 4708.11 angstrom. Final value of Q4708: 50.1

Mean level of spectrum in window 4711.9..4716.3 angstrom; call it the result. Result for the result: 56.2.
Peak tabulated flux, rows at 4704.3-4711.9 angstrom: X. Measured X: 56.6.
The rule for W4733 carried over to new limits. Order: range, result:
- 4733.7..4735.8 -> 56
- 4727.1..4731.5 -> 53.5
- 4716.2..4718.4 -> 55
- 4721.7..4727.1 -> 55.8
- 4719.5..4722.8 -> 57.4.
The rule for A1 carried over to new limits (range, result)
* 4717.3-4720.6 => 57.8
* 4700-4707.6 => 56.8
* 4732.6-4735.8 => 56.5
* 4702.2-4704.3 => 56.3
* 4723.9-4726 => 58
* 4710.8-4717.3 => 60.5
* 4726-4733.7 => 54.3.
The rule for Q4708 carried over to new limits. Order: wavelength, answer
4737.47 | 54.3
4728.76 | 53.5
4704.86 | 52.9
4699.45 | 48.4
